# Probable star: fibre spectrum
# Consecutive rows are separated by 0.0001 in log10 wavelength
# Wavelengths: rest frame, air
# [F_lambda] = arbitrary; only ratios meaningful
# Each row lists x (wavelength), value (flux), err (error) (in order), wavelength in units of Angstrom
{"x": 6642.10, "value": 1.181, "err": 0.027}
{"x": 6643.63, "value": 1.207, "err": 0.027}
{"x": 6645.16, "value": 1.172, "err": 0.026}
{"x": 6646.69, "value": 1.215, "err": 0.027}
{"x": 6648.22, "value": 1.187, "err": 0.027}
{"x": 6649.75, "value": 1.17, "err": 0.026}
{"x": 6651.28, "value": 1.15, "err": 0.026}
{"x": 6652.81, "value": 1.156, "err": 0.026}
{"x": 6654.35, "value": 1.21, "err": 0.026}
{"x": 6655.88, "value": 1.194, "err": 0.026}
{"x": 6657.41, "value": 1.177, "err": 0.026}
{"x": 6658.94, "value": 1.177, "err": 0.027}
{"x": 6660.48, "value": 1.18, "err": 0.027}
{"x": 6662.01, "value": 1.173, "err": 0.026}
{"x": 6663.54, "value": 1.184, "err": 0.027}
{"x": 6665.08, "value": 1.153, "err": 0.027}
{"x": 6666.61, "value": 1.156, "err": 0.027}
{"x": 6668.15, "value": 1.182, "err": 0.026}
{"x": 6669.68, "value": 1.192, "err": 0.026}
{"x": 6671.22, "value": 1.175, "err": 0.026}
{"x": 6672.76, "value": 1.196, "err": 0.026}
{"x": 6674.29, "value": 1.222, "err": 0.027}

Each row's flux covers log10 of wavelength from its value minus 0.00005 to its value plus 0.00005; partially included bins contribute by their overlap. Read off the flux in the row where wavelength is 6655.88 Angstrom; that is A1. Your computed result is 1.194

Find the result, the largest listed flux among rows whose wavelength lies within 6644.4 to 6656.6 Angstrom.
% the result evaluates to 1.215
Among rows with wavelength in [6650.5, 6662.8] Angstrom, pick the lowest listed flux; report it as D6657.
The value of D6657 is 1.15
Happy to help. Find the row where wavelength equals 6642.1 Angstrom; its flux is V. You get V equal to 1.181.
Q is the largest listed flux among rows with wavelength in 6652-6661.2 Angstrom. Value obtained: 1.21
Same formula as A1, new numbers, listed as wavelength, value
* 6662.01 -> 1.173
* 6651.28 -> 1.15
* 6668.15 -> 1.182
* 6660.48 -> 1.18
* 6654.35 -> 1.21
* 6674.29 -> 1.222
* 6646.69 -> 1.215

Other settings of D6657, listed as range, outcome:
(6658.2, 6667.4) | 1.153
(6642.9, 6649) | 1.172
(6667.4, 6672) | 1.175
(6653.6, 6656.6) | 1.194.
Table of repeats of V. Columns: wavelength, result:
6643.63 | 1.207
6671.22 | 1.175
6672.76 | 1.196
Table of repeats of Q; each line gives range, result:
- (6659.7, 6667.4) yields 1.184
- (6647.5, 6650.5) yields 1.187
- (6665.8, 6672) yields 1.192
